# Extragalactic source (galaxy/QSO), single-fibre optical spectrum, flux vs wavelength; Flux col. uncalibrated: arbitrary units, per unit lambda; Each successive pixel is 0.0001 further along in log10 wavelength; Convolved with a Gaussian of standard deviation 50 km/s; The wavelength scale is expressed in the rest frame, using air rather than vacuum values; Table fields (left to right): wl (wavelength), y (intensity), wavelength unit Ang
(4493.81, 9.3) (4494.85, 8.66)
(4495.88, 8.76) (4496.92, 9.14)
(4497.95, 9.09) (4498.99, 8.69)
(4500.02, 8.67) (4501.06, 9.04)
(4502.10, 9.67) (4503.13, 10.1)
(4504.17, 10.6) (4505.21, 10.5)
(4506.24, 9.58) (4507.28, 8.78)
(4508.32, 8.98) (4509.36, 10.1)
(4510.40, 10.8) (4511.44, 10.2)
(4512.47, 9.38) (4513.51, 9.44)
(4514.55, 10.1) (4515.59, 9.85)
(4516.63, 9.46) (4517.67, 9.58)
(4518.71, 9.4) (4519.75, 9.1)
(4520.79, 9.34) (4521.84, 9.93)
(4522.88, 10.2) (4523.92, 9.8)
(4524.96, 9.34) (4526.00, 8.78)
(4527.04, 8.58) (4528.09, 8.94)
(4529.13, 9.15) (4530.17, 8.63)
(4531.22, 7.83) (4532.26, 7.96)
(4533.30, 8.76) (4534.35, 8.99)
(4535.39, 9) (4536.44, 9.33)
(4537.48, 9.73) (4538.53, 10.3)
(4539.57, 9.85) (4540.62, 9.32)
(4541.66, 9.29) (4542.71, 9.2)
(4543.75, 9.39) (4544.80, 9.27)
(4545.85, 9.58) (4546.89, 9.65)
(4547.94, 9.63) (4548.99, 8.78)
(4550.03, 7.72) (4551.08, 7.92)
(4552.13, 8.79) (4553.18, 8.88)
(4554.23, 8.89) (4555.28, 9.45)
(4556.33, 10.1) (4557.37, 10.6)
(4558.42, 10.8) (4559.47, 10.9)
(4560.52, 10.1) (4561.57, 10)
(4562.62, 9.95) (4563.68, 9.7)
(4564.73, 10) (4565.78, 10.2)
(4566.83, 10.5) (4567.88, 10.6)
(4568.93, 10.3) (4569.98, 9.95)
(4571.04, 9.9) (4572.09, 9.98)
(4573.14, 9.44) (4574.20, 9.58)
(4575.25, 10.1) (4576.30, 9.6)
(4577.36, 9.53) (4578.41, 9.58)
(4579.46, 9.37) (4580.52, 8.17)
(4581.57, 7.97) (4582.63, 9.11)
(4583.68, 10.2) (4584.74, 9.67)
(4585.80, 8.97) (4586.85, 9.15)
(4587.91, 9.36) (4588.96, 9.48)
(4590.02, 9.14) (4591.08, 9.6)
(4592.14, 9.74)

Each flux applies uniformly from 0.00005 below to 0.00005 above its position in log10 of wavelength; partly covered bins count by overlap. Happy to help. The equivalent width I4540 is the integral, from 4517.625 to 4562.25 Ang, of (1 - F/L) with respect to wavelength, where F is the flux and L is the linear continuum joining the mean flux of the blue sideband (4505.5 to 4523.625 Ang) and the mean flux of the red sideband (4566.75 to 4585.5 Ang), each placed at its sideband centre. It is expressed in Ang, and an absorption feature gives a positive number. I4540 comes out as 1.5 Ang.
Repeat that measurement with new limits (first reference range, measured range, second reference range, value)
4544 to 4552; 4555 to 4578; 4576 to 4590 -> -2.4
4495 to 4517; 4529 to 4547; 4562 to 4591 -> 0.8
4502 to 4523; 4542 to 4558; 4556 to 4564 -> 1.5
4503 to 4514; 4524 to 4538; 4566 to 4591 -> 1.3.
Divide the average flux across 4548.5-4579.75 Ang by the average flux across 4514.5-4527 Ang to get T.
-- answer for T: 1.0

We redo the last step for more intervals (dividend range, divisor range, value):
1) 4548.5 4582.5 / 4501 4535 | 1.02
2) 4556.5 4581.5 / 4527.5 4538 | 1.12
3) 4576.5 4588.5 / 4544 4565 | 0.97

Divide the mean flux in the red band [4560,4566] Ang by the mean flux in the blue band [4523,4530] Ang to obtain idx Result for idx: 1.1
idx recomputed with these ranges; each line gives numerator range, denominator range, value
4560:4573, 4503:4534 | 1.07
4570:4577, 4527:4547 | 1.07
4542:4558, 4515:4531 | 0.99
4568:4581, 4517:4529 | 1.03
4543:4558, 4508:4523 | 0.95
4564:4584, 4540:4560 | 1.03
